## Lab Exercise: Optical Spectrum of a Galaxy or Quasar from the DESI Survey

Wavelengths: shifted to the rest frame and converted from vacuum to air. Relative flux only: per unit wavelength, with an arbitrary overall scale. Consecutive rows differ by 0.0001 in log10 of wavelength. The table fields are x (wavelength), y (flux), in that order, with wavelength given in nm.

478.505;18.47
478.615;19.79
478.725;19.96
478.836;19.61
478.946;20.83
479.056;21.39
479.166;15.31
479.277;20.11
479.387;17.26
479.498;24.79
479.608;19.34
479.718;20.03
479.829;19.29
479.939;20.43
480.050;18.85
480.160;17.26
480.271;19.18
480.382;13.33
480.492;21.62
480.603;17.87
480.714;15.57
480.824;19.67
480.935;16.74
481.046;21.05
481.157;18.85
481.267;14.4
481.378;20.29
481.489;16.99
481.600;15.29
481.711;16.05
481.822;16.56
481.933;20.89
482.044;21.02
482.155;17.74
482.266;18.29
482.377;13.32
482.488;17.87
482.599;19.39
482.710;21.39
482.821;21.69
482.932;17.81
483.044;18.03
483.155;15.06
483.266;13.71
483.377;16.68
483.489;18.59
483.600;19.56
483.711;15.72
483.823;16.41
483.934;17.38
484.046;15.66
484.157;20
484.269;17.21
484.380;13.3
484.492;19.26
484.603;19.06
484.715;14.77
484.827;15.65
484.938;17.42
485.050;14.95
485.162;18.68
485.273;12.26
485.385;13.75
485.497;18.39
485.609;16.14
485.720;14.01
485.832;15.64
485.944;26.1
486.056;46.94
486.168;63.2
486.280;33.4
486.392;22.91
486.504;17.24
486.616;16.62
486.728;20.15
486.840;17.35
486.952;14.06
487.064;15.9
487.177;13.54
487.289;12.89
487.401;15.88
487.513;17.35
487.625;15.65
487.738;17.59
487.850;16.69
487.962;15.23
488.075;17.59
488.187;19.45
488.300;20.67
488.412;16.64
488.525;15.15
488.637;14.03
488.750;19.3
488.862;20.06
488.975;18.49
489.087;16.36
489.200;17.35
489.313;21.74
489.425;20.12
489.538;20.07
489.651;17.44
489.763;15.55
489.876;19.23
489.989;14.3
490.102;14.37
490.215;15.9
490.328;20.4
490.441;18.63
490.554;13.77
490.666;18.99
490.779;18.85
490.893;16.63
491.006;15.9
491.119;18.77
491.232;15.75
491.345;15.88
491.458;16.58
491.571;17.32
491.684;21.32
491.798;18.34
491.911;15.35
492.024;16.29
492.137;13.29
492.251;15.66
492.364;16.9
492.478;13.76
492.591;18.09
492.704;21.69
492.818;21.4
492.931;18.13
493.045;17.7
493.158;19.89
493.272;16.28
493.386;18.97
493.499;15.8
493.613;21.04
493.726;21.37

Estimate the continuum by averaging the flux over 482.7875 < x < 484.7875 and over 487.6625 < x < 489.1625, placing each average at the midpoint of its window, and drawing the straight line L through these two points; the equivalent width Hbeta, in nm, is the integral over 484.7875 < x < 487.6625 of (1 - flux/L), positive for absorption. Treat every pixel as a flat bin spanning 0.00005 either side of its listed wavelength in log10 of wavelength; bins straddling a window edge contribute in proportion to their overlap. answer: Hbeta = -0.50 nm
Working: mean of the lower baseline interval 17.1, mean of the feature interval 20.3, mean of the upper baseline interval 17.5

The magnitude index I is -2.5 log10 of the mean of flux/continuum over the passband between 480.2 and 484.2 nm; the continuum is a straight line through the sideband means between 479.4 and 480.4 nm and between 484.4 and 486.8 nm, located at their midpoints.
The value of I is 0.14 mag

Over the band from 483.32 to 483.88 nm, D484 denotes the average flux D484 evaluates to 17.4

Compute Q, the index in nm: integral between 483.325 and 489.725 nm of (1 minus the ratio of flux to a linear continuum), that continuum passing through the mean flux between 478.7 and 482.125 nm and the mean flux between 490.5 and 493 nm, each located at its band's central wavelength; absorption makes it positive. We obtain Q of -0.34 nm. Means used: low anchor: 18.7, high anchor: 17.2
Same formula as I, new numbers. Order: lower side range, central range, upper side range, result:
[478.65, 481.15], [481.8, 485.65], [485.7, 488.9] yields 0.15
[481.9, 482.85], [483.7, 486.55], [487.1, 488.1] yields -0.20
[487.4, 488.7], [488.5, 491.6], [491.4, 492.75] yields -0.03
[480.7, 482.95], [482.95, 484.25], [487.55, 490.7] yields 0.06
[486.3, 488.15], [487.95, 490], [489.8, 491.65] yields -0.06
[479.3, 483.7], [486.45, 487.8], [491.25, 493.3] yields 0.10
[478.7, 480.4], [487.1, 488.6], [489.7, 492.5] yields 0.06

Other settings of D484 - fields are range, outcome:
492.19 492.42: 16.2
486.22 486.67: 22.9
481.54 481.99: 17.2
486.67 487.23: 16.2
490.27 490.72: 18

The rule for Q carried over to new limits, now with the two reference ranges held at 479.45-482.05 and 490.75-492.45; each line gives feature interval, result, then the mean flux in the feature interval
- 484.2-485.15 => 0.07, 16.6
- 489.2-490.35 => -0.05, 17.8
